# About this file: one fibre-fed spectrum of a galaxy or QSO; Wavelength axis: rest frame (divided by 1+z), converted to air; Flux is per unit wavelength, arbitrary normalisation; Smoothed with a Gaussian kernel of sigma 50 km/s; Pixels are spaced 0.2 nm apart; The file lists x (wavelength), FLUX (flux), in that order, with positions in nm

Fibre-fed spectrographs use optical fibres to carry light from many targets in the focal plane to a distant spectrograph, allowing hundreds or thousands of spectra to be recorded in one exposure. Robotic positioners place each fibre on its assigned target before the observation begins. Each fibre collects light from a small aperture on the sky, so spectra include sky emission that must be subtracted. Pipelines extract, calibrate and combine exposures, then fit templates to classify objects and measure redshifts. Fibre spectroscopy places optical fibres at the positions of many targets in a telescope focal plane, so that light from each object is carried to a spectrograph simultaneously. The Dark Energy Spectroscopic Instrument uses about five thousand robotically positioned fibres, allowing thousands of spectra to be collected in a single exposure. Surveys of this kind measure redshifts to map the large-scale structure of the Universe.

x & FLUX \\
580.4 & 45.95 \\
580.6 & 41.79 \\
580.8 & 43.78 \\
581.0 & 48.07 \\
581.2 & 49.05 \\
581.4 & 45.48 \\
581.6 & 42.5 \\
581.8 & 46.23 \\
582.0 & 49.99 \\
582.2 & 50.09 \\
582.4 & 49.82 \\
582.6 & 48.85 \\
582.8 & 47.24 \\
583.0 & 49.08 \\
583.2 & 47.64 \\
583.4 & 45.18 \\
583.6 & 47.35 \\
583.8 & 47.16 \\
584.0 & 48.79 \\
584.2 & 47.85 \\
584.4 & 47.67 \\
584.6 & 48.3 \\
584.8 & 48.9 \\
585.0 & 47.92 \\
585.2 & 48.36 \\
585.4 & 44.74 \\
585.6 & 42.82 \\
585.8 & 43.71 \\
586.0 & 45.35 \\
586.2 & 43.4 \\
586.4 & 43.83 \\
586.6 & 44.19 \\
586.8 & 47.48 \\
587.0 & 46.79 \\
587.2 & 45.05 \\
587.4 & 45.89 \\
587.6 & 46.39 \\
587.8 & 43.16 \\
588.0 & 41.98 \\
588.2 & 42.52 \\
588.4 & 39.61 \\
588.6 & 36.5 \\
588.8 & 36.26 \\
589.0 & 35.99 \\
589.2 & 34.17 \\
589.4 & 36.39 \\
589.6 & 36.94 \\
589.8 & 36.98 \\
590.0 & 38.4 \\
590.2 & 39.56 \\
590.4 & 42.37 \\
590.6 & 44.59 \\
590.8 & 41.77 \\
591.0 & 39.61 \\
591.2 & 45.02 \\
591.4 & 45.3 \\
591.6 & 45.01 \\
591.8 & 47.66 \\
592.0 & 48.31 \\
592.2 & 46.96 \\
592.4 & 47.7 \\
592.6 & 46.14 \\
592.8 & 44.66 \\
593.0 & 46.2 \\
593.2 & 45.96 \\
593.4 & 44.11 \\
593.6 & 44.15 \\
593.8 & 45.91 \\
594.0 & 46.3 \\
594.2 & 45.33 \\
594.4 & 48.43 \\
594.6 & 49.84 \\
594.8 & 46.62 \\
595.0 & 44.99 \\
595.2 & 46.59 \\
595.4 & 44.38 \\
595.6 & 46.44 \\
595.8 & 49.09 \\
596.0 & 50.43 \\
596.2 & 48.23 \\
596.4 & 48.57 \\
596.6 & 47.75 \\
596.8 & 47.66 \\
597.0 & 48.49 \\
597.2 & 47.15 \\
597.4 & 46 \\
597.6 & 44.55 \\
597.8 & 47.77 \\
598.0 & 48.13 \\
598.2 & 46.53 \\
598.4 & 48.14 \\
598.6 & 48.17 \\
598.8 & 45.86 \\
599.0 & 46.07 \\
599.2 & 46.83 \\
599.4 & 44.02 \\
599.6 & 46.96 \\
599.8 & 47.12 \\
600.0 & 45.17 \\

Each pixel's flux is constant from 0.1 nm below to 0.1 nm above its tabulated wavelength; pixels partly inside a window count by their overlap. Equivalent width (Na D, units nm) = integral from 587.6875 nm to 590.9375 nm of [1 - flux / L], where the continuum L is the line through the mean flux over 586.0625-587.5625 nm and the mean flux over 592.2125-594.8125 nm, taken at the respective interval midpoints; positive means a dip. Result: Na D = 0.46 nm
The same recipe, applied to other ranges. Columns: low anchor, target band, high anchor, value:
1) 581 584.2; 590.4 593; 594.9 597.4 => 0.128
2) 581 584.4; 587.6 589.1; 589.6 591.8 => 0.128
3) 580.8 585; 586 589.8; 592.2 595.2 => 0.448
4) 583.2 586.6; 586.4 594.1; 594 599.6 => 0.612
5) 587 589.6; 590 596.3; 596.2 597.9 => -0.194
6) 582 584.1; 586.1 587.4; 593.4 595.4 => 0.065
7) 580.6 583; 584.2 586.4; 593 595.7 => 0.038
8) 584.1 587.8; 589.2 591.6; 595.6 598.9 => 0.313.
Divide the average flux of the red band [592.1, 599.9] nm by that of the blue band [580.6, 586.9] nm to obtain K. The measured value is 1.00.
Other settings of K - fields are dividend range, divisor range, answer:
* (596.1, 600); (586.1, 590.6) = 1.14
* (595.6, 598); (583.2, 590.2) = 1.10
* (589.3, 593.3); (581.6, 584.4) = 0.90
